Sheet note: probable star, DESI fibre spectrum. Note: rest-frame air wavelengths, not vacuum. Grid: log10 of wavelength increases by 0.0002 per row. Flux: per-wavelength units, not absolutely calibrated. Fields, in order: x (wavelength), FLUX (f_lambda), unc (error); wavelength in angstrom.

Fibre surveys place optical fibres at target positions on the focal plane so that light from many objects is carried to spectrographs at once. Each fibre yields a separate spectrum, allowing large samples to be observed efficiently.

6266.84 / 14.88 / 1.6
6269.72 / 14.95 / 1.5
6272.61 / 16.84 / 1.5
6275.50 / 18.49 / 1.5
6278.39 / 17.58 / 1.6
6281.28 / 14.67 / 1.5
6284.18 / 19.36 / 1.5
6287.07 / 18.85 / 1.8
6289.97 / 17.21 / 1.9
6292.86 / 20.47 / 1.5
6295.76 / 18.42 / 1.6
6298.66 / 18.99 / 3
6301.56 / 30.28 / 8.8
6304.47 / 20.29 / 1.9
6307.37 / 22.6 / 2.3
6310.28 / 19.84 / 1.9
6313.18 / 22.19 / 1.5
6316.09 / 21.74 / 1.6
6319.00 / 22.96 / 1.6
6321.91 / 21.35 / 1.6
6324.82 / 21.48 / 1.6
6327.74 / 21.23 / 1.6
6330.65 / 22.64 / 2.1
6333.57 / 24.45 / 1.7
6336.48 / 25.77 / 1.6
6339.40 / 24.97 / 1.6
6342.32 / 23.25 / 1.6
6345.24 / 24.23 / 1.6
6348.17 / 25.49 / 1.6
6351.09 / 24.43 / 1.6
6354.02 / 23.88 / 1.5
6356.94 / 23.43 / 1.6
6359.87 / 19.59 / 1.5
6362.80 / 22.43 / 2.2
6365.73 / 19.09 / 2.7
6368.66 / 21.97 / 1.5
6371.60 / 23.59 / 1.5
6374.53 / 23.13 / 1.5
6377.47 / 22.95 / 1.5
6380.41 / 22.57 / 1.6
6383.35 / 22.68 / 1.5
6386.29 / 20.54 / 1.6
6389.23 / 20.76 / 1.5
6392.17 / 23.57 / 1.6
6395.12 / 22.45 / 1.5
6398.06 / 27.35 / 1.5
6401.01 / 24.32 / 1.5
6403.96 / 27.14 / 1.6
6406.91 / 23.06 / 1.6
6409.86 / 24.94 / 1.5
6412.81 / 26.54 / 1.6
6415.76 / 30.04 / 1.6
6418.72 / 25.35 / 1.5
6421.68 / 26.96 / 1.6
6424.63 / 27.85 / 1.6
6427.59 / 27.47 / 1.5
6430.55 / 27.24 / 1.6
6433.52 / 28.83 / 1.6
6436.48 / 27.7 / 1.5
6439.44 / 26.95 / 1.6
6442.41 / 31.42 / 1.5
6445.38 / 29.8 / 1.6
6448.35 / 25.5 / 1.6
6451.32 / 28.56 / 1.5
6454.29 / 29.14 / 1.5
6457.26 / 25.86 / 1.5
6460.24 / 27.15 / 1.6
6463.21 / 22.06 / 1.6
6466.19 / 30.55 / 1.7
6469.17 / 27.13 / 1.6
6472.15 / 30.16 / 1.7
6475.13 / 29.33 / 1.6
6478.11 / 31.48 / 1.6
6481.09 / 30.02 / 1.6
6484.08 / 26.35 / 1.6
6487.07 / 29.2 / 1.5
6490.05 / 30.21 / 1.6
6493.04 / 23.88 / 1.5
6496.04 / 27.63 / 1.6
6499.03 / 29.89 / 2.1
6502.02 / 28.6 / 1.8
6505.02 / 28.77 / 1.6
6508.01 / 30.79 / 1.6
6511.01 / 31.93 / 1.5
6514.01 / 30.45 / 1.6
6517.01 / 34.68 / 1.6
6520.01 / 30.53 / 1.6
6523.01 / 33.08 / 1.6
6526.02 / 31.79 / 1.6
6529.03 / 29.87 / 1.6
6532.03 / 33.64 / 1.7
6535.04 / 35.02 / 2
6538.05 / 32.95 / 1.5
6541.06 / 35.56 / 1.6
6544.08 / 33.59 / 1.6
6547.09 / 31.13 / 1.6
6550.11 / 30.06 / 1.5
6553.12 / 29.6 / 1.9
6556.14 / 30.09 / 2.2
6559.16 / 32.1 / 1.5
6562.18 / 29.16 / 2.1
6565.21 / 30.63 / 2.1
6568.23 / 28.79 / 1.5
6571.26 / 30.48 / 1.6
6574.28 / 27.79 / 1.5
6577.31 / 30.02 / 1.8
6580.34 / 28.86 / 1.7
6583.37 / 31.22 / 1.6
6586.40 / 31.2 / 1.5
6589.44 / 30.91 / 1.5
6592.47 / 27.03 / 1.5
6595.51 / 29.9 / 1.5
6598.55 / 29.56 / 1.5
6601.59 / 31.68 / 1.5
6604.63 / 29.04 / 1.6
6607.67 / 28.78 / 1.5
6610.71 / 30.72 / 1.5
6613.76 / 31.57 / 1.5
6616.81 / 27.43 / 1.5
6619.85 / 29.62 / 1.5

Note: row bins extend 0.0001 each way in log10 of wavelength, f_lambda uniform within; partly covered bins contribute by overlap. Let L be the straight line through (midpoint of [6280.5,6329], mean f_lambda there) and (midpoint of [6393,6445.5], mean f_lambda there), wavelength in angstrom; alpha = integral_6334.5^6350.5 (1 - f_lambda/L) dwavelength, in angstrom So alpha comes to -1.4 angstrom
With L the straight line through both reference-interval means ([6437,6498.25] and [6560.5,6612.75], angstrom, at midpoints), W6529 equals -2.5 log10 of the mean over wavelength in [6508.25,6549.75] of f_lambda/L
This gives -0.124 mag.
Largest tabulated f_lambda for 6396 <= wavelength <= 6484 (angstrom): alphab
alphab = 31.48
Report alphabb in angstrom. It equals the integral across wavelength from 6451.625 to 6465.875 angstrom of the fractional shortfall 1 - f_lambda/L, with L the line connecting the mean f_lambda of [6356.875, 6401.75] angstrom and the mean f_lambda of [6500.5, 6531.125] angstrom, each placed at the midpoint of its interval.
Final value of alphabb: 0.4 angstrom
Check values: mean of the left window 22.5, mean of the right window 31.1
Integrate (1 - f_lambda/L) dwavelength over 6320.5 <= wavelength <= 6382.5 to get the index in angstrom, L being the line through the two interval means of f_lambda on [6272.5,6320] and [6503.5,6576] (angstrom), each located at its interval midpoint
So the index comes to -0.9 angstrom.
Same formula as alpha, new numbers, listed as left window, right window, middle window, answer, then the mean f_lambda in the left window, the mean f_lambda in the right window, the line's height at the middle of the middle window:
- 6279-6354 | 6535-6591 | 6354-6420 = 2.59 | 21.9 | 30.9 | 24.5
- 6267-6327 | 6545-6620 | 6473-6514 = -3.62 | 19.8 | 29.9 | 26.8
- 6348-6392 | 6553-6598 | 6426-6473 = -4.76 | 22.4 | 29.8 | 25.3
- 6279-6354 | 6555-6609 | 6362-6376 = 0.86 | 21.9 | 29.8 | 23.5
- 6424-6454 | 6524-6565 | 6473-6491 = 0.14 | 28.2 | 31.9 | 29.7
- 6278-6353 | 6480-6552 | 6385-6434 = 1.04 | 21.8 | 30.8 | 26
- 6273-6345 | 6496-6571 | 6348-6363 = 0.13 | 21.2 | 31.3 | 23.3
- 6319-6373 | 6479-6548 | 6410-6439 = -0.82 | 23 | 30.9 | 26.7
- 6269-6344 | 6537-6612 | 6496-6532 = -3.37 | 20.9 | 30.4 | 28.3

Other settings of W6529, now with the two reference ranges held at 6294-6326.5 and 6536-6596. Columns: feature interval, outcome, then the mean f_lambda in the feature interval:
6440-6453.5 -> -0.09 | 28.7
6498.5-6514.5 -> -0.06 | 30.1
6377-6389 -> 0.11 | 22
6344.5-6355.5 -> -0.06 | 24.5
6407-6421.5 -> -0.04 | 26.4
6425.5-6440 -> -0.07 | 27.7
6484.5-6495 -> 0.01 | 27.6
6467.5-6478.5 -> -0.07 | 29.4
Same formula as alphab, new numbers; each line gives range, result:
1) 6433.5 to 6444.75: 31.42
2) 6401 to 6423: 30.04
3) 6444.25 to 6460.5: 29.8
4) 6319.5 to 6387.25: 25.77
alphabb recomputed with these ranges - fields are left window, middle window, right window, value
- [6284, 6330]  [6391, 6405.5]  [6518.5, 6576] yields 0.03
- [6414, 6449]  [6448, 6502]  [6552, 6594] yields 0.90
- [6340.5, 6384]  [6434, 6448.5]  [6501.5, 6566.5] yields -0.91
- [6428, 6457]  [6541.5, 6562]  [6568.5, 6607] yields -1.28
